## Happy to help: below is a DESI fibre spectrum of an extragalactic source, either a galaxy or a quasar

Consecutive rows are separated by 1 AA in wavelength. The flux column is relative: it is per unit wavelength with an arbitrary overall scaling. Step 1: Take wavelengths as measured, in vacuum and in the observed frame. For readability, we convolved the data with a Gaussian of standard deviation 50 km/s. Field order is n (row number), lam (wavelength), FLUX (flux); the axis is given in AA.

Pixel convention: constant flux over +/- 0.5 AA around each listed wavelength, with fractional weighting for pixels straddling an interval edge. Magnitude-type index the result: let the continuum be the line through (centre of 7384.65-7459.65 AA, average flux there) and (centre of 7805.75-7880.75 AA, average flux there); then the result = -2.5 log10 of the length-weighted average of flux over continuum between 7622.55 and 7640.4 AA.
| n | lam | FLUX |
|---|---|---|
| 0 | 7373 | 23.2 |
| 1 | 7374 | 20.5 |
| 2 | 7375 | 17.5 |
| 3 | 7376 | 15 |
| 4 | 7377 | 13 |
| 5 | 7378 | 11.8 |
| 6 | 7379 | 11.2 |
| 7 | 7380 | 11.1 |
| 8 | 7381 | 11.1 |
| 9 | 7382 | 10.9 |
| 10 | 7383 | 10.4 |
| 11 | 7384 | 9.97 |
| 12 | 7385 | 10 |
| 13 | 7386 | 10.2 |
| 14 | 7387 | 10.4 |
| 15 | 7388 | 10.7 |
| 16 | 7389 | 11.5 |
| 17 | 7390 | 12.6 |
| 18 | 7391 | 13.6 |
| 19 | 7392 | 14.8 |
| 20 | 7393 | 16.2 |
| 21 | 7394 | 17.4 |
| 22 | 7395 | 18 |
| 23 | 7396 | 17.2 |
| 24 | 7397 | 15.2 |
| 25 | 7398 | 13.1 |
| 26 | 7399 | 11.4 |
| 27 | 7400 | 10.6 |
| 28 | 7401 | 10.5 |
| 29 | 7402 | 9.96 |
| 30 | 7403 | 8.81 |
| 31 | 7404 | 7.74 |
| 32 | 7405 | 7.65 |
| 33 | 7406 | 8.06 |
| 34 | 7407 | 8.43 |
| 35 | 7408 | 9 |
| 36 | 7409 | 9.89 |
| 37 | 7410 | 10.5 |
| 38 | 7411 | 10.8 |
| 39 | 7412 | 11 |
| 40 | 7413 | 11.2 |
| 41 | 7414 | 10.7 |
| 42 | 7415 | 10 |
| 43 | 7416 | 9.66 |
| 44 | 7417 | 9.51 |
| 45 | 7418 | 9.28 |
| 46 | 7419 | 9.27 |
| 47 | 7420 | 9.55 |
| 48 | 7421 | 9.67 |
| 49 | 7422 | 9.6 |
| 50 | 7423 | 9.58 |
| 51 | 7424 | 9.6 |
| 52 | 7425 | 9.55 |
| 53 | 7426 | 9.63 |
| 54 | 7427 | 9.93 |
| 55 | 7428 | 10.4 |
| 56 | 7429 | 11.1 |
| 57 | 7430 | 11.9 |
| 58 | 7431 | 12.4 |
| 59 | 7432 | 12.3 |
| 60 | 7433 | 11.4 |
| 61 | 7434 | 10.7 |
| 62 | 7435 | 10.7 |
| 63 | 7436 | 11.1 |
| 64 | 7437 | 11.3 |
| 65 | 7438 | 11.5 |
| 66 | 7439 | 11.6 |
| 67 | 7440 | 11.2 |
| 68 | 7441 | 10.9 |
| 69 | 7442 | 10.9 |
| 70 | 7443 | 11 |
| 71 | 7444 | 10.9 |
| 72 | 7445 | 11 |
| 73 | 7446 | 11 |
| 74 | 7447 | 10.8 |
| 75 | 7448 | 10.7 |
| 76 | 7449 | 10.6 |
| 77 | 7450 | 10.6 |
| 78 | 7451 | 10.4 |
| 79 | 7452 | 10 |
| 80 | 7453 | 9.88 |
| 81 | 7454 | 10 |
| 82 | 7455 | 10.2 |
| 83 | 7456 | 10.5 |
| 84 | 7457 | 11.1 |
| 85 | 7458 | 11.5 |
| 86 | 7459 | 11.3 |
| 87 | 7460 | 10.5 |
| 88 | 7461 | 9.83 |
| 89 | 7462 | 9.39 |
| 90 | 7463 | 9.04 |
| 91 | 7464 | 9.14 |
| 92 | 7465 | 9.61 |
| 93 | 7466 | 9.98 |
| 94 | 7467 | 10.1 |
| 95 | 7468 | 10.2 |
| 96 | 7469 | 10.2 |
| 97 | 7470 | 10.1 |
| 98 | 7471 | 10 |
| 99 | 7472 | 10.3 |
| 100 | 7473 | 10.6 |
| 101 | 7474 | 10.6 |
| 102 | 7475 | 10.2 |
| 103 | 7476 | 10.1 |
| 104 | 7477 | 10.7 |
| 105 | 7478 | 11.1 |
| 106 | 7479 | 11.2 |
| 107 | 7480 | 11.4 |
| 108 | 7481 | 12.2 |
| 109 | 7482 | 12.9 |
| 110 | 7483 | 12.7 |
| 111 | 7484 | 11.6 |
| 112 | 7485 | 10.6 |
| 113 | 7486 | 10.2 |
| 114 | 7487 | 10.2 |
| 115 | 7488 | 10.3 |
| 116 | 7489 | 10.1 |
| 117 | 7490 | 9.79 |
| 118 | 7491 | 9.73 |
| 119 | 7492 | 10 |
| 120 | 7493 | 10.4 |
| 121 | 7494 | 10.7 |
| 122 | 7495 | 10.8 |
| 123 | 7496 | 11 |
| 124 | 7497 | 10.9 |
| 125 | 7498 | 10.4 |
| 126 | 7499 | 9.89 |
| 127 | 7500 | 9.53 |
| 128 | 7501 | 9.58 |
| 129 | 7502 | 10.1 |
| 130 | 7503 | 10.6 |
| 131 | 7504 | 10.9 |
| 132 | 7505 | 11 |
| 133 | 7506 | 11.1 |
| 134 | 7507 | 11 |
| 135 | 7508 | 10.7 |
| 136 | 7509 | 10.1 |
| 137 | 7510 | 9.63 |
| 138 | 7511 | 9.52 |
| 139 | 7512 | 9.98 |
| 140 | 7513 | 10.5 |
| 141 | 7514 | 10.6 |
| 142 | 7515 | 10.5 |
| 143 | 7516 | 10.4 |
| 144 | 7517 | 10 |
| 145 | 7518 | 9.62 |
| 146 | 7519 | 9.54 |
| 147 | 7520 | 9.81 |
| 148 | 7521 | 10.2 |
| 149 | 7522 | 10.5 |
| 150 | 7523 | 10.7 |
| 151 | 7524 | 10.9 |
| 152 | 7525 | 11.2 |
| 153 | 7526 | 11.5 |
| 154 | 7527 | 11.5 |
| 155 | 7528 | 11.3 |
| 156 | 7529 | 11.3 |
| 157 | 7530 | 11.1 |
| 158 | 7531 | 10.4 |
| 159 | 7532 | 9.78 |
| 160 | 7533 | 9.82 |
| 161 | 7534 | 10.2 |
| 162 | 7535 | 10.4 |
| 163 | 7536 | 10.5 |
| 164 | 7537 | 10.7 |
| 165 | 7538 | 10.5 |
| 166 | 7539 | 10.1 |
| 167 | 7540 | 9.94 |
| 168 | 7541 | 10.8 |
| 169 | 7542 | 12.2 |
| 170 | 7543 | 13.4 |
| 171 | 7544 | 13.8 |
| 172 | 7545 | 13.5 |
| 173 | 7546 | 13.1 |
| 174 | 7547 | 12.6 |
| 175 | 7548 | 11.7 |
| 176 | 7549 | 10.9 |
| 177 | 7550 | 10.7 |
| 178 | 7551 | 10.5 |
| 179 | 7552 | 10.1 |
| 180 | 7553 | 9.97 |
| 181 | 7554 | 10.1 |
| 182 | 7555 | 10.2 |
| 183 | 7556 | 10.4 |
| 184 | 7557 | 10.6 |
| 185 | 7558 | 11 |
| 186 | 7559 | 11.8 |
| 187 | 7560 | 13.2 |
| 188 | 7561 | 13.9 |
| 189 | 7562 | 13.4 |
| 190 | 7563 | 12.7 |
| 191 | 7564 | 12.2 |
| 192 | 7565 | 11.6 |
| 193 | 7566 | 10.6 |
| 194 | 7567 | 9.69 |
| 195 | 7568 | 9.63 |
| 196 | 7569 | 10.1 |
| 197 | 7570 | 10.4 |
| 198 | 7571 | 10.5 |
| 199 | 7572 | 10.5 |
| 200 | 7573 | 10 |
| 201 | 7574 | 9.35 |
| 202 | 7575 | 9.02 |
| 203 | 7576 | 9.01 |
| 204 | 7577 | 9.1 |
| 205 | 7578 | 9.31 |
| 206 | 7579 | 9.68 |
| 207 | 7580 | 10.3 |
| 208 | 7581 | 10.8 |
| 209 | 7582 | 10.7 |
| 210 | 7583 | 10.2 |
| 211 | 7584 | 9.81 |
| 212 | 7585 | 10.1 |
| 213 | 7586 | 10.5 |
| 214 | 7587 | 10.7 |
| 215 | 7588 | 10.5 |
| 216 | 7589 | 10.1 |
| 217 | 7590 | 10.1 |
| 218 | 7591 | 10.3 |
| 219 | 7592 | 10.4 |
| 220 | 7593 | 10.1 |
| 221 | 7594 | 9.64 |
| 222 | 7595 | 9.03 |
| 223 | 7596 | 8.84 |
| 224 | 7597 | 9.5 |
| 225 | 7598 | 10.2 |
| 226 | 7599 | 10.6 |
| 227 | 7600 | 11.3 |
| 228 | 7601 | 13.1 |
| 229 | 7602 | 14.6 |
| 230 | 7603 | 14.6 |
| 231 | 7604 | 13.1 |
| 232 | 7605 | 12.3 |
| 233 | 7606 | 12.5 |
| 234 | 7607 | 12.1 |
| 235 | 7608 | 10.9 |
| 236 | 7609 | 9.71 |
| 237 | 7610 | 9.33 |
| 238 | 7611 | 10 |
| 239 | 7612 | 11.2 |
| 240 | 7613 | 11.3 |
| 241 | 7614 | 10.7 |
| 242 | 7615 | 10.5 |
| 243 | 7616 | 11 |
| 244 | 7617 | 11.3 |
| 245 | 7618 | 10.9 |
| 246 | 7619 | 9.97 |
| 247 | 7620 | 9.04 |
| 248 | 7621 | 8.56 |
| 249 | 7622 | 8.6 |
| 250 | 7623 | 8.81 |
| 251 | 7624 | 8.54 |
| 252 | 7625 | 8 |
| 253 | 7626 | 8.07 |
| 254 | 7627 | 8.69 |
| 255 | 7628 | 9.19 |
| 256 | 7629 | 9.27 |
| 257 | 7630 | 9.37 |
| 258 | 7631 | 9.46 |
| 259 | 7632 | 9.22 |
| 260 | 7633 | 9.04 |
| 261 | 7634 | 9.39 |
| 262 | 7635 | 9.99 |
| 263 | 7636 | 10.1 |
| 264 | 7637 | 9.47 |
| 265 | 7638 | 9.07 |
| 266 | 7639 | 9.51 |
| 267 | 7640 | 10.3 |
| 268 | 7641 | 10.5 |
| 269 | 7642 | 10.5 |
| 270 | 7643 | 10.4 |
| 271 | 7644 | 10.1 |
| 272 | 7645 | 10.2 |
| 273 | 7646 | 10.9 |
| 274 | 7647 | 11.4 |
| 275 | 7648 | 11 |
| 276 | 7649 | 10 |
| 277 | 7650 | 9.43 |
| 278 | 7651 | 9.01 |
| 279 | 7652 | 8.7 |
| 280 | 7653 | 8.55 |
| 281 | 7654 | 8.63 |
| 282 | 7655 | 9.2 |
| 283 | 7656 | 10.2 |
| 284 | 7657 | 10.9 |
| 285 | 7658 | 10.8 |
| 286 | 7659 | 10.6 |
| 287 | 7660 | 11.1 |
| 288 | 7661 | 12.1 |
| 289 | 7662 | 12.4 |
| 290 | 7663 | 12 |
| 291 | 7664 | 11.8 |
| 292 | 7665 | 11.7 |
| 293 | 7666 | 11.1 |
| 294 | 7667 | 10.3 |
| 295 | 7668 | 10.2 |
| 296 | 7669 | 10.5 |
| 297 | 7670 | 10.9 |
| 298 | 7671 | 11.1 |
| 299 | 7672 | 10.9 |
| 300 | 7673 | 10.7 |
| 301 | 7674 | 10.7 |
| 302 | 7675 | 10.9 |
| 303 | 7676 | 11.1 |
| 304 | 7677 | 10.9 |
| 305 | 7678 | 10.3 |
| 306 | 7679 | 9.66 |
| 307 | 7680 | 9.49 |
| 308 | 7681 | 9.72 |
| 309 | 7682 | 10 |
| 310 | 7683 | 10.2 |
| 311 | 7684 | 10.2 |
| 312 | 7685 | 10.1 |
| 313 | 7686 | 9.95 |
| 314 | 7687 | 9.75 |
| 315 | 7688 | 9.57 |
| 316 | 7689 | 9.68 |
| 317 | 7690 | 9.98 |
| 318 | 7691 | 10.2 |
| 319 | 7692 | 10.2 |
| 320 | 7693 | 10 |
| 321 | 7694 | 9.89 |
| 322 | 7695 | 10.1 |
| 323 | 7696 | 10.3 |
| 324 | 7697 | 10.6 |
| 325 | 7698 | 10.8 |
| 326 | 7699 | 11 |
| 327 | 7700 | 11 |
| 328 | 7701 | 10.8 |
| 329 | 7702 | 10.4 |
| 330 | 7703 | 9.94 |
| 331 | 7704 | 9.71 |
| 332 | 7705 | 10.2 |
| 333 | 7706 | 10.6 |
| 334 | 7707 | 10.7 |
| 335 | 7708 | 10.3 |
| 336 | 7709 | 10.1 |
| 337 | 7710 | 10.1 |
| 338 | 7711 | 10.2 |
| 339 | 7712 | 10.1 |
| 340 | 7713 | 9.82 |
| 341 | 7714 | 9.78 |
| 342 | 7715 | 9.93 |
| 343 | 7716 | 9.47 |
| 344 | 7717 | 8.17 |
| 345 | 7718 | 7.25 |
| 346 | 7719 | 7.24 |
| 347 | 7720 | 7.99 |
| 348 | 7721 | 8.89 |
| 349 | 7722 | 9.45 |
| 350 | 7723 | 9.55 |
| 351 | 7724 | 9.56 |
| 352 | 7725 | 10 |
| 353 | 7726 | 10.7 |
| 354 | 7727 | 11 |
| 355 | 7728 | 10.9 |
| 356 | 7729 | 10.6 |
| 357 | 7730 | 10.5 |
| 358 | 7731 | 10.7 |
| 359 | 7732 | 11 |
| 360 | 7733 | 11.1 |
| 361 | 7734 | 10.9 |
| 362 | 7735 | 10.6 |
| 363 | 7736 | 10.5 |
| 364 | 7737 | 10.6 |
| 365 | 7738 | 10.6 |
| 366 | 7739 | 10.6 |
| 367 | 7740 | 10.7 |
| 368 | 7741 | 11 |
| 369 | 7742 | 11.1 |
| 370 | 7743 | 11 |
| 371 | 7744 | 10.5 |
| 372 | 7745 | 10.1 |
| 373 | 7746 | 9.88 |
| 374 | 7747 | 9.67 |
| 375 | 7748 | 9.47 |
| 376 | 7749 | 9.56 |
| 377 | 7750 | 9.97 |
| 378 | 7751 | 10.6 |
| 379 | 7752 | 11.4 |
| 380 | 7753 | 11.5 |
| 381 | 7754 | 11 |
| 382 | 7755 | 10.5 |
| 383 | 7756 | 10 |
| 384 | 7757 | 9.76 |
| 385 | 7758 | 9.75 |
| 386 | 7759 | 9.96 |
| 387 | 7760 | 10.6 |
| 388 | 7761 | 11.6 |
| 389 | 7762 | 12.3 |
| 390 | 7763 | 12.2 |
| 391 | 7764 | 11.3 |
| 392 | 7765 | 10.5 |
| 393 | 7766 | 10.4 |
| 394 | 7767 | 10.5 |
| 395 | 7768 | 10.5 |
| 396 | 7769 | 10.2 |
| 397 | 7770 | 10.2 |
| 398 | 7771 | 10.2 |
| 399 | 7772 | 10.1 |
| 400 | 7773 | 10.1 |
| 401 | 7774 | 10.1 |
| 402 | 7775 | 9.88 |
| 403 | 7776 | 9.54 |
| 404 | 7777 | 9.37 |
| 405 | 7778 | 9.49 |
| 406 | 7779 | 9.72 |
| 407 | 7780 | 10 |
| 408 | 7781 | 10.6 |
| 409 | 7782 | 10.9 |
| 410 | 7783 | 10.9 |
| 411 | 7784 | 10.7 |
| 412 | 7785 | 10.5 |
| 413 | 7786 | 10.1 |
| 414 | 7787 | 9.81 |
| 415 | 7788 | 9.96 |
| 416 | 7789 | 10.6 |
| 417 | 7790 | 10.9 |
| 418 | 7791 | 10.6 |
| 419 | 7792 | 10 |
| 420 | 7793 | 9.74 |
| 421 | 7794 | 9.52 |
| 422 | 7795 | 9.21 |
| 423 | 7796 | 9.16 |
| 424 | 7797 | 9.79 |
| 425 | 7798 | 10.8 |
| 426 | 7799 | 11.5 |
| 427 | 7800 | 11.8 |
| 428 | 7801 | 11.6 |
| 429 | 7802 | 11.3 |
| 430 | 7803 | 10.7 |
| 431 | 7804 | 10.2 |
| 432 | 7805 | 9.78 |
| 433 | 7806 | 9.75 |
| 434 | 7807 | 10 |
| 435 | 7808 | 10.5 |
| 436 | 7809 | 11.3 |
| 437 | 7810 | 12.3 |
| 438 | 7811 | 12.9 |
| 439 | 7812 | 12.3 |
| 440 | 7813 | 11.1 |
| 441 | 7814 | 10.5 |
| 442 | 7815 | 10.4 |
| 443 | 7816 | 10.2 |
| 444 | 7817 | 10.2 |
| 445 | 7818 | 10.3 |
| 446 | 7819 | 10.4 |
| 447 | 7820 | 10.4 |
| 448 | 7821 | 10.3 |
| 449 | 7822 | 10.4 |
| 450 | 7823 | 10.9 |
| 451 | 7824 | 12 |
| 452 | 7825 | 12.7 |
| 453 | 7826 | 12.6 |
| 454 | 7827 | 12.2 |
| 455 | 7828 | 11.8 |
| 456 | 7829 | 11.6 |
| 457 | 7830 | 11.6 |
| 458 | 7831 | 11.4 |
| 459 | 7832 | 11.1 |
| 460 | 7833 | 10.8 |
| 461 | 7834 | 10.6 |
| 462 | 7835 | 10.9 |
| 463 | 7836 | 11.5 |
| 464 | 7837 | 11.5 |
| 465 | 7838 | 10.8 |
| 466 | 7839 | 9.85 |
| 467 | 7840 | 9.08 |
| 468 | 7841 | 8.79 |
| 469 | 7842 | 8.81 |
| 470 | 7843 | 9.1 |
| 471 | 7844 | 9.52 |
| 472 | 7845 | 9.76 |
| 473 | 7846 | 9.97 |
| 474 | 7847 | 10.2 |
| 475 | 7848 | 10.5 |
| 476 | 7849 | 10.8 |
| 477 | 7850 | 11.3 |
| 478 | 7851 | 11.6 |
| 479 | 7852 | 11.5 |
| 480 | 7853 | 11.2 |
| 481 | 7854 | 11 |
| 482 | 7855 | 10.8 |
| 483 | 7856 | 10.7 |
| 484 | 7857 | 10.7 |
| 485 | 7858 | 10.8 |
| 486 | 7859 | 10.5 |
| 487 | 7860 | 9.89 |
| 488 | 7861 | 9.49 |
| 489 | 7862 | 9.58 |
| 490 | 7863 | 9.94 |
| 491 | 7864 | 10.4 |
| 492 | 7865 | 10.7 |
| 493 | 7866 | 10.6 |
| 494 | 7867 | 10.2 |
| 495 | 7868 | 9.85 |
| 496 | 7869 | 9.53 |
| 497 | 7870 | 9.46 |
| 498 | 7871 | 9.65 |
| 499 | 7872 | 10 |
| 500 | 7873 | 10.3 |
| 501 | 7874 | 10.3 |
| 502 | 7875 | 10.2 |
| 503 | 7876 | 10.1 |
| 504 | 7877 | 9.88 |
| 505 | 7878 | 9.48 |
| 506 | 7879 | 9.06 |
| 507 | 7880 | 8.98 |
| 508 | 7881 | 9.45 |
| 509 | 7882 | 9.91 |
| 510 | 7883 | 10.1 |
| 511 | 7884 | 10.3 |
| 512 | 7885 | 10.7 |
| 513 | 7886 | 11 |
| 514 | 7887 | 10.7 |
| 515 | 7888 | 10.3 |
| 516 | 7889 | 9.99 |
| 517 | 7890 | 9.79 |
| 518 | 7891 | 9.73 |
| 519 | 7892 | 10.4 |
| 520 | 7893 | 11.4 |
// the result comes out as 0.17 mag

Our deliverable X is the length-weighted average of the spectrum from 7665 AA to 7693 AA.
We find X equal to 10.3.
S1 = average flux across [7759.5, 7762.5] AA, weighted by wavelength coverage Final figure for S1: 11.5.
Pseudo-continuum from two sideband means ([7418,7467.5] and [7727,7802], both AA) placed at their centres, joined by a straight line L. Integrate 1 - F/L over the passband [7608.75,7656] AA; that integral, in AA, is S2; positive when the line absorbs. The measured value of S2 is 3.5 AA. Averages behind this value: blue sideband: 10.5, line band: 9.71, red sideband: 10.5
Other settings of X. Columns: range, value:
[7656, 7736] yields 10.3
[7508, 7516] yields 10.2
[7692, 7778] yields 10.2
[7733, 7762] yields 10.5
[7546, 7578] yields 10.8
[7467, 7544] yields 10.6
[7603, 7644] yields 10.1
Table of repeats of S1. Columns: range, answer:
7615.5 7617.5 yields 11.2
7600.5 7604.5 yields 13.8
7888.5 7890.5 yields 9.89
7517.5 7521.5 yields 9.79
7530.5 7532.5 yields 10.1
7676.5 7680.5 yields 10.1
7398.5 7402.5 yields 10.6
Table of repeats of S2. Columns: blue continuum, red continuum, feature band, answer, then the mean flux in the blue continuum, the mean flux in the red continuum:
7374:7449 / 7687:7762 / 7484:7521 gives 2.23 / 11.3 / 10.2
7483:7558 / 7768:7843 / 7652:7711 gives 1.14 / 10.7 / 10.6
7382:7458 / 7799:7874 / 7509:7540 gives 1.32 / 10.9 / 10.7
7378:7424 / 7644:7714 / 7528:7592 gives -0.80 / 11.1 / 10.4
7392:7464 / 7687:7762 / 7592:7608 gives -1.42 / 10.8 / 10.2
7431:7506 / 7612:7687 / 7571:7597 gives 0.95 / 10.6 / 10.1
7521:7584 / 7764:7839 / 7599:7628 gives 0.50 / 10.9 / 10.7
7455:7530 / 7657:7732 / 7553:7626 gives -1.25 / 10.5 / 10.3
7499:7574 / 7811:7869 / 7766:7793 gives 1.26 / 10.8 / 10.7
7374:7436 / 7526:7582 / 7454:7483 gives 1.57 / 11.3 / 10.9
